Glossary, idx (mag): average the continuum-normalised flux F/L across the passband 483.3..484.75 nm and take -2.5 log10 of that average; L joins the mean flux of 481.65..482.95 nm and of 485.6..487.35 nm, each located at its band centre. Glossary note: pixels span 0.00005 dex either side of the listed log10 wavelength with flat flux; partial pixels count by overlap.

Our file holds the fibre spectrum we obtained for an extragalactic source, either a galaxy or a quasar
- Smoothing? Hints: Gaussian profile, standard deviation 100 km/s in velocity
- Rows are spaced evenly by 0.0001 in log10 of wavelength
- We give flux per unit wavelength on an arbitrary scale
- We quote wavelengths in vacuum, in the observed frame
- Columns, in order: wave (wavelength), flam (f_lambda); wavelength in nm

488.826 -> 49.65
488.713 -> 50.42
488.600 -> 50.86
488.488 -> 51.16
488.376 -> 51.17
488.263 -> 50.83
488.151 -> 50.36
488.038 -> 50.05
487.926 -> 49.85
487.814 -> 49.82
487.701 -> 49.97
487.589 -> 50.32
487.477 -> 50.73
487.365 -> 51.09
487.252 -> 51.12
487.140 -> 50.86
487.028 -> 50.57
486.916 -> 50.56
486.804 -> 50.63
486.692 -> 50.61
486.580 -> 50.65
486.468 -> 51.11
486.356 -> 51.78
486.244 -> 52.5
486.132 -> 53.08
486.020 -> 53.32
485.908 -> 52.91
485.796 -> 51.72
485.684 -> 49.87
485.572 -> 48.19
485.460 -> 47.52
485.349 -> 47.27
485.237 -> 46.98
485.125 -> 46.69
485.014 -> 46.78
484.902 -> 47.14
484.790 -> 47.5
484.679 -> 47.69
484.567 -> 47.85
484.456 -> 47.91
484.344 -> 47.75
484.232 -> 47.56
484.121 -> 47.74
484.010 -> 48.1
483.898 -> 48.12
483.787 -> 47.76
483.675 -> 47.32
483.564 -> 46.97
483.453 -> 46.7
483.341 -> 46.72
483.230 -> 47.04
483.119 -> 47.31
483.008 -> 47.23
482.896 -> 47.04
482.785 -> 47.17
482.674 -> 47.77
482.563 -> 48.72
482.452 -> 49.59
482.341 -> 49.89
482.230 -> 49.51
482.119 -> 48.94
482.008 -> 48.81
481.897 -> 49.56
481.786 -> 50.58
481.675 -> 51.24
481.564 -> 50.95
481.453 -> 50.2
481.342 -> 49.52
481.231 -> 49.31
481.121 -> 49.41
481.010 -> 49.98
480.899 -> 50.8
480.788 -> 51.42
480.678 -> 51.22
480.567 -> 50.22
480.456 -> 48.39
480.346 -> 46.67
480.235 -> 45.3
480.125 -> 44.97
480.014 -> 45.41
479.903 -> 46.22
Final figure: 0.054 mag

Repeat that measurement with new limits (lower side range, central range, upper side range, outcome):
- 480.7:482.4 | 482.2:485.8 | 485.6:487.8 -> 0.061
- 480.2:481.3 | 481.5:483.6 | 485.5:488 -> 0.028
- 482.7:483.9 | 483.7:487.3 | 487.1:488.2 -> -0.012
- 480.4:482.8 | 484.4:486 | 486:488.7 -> 0.046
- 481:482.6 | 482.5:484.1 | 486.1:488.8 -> 0.058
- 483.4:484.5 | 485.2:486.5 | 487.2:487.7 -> -0.027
